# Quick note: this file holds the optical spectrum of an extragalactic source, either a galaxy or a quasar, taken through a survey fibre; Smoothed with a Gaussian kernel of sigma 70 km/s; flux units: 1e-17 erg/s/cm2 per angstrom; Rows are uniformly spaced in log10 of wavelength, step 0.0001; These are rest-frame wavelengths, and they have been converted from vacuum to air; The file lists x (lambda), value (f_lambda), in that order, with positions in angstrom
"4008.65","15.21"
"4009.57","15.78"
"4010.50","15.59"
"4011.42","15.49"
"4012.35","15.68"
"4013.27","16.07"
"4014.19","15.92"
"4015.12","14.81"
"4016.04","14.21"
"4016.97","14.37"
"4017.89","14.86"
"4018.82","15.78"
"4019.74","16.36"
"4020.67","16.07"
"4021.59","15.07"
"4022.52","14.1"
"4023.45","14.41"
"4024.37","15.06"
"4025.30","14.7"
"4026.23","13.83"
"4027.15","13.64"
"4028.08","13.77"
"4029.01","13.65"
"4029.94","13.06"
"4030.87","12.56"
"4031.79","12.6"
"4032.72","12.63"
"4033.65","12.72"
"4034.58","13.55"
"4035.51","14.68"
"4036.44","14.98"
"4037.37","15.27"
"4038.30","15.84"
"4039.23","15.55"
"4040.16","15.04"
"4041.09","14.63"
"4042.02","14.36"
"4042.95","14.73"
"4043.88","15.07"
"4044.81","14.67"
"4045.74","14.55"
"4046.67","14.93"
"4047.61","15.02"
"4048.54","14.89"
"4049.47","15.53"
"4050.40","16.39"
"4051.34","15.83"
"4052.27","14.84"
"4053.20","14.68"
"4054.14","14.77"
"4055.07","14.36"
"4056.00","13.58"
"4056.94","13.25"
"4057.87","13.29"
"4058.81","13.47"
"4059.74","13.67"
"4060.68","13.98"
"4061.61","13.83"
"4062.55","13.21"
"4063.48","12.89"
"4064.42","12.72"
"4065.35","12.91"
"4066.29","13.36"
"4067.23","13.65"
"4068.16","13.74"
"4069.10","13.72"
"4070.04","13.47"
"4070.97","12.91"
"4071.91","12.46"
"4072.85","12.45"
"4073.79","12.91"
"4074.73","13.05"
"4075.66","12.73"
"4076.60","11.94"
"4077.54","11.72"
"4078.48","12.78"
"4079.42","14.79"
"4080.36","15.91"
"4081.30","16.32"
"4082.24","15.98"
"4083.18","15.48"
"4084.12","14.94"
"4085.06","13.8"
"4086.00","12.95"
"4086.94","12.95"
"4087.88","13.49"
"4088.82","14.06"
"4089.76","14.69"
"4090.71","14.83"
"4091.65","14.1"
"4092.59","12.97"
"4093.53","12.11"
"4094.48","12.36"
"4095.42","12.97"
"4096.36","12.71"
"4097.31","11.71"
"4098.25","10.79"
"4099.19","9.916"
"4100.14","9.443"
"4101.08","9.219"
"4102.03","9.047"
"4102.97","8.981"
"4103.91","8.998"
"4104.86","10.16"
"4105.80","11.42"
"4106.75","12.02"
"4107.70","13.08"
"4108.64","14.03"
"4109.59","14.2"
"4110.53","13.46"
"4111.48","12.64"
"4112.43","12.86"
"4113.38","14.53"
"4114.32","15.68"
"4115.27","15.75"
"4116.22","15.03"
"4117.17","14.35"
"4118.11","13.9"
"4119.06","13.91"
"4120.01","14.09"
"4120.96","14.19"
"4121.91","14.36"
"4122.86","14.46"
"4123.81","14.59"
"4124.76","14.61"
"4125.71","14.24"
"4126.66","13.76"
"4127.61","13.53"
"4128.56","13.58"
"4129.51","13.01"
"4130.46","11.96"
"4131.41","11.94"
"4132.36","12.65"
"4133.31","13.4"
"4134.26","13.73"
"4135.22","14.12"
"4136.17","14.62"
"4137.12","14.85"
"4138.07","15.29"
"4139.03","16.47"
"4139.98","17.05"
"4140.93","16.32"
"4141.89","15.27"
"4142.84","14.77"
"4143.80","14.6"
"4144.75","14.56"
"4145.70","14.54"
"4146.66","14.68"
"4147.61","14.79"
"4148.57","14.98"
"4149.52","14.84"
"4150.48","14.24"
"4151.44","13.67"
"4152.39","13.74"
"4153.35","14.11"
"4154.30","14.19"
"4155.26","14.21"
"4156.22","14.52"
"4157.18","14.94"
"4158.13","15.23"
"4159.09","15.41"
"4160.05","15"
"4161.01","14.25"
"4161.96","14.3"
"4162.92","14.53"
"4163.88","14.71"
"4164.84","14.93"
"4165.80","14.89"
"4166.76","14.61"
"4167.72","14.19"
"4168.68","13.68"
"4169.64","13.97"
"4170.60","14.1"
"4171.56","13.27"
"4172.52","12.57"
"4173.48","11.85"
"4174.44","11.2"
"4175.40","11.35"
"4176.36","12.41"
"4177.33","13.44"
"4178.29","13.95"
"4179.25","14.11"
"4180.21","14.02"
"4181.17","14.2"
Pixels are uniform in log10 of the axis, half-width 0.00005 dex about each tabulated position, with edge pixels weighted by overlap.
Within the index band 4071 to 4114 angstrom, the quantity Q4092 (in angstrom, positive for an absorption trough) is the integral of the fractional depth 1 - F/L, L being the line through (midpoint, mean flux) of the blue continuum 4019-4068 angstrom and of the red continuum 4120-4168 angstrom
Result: 4.75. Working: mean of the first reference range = 14.3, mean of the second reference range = 14.4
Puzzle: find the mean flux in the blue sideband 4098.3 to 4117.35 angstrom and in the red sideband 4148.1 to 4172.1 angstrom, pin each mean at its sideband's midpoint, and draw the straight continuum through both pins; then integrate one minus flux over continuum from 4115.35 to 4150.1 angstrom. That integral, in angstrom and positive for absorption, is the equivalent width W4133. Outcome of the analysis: -3.0 angstrom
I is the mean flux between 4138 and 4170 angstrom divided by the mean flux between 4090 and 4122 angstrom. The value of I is 1.17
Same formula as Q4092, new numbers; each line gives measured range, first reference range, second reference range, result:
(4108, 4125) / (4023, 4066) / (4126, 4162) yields 0.13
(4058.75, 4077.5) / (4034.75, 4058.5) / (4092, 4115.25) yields 0.85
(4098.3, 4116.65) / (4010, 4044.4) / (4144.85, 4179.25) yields 2.80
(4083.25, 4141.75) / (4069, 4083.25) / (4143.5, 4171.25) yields 2.88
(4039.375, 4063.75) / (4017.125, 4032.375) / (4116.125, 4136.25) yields -0.47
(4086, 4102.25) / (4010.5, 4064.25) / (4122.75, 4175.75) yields 2.36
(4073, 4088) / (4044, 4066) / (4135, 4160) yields 0.59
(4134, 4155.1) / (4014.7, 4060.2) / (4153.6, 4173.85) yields -0.73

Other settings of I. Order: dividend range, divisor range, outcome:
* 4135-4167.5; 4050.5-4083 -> 1.08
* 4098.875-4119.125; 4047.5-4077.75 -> 0.91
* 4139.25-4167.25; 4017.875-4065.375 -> 1.03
